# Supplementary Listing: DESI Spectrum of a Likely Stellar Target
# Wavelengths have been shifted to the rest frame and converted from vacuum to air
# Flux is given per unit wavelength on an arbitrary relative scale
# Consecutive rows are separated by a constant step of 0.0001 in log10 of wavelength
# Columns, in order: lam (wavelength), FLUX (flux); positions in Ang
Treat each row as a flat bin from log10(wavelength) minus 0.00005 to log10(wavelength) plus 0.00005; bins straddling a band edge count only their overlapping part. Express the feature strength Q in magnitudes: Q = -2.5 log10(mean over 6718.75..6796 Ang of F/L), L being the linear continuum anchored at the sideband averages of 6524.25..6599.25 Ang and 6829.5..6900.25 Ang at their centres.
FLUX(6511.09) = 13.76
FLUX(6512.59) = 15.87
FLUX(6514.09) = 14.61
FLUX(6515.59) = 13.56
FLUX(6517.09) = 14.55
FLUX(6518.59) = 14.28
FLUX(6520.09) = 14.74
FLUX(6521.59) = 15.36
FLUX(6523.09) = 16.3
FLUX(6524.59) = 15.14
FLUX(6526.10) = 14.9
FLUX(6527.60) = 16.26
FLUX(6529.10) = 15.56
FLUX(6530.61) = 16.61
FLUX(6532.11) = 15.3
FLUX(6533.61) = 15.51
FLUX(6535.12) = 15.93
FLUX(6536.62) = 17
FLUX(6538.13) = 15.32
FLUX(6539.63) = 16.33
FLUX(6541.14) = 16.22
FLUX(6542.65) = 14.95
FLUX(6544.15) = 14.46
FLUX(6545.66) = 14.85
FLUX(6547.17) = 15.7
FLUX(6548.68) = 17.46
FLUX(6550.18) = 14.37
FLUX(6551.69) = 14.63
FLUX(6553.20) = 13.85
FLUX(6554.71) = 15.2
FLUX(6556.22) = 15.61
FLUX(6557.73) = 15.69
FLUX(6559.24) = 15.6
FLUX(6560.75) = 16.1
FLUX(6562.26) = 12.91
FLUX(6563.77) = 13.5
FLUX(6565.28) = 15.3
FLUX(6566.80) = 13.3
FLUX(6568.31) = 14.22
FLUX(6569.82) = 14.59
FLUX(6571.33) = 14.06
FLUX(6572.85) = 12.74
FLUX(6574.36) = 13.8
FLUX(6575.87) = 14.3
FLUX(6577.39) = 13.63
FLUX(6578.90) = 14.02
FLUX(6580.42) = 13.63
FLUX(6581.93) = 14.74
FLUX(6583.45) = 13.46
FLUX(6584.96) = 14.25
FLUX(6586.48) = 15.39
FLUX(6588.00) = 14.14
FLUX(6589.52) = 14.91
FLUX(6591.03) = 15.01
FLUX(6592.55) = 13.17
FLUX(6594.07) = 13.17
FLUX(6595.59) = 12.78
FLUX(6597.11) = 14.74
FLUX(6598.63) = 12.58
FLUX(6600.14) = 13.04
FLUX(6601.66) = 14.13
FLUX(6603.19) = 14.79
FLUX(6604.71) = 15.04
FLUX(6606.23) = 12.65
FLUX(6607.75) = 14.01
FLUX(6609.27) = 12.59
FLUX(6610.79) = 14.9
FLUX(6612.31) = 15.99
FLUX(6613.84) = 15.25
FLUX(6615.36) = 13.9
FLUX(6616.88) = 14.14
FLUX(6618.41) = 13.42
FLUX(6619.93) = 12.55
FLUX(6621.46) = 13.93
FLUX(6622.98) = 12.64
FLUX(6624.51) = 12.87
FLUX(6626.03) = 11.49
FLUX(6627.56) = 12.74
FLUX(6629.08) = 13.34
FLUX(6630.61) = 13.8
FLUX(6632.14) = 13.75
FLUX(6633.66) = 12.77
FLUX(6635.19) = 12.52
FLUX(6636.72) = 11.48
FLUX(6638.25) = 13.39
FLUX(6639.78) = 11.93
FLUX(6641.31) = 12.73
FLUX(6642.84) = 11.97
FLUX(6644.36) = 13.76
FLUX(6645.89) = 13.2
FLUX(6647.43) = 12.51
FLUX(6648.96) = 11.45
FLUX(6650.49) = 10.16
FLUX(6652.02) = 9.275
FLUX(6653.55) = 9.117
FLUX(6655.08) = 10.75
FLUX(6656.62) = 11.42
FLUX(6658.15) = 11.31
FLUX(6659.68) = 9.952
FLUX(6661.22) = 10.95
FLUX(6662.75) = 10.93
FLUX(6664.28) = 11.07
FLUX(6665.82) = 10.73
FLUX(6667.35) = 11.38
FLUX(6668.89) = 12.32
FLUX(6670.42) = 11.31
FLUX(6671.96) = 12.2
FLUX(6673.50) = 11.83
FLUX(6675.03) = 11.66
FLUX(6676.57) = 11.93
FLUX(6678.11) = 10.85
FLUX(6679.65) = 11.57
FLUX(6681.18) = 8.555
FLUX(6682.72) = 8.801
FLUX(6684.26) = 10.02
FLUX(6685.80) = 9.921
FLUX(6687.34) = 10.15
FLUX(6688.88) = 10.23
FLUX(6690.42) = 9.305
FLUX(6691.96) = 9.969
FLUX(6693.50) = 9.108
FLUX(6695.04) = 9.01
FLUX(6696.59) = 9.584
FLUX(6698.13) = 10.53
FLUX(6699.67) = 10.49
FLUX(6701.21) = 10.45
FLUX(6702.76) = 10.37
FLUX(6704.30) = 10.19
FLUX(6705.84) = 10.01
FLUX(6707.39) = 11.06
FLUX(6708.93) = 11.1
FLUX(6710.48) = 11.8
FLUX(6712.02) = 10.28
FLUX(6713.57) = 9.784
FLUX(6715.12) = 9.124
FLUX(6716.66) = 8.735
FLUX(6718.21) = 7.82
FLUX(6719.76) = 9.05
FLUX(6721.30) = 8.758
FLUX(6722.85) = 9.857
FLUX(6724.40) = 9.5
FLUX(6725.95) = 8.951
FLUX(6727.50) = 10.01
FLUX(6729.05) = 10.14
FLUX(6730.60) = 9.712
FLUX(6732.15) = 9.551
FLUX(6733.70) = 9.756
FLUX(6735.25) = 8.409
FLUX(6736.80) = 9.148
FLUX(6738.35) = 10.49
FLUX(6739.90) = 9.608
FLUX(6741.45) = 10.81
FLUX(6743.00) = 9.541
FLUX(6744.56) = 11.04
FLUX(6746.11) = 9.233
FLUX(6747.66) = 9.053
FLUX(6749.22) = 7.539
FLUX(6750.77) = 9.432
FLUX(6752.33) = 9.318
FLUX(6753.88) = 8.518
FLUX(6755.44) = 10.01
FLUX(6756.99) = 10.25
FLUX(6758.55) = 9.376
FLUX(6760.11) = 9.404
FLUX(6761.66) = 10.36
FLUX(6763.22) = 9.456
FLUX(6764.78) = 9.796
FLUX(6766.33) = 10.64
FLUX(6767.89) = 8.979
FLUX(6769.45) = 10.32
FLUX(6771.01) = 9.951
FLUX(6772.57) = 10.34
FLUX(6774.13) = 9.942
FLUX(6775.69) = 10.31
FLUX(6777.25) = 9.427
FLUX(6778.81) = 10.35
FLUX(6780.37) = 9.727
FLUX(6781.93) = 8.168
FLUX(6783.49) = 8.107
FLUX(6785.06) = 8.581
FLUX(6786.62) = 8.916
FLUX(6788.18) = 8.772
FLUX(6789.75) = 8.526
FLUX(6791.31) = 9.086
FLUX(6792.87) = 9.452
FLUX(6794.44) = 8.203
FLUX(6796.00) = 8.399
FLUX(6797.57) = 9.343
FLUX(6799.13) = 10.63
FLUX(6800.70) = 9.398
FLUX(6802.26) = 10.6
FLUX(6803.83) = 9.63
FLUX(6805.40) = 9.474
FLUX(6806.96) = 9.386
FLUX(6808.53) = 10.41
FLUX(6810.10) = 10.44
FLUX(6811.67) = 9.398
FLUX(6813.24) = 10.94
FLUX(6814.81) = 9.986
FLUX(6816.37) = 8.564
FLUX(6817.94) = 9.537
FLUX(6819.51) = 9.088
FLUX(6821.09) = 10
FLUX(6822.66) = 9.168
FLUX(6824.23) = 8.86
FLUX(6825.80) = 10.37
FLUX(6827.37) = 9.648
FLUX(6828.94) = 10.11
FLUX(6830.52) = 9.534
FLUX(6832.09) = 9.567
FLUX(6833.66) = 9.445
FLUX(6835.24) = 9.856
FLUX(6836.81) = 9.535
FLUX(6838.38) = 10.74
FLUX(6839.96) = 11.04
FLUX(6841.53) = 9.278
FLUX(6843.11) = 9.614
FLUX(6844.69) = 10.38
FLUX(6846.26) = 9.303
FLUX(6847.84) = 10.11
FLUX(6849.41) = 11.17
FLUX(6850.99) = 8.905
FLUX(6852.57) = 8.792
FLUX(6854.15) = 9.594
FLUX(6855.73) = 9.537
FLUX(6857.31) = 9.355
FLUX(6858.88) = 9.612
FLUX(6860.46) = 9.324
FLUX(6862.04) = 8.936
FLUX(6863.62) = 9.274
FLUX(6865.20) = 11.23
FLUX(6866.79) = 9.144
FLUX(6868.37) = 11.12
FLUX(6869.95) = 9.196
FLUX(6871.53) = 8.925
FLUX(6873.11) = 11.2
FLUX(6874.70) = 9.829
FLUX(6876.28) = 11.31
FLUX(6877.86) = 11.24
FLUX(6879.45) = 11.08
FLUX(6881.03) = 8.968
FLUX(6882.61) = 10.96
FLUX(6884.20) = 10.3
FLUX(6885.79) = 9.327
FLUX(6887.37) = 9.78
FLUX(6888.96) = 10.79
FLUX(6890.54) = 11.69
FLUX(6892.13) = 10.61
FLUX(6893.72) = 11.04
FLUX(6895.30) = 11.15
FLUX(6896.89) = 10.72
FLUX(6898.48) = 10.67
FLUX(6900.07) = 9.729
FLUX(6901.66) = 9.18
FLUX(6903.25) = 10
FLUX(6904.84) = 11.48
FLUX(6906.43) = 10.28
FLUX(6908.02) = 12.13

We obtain 0.23 mag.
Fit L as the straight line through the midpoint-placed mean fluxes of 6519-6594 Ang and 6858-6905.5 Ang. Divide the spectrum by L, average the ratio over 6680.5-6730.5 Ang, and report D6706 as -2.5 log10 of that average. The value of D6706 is 0.29 mag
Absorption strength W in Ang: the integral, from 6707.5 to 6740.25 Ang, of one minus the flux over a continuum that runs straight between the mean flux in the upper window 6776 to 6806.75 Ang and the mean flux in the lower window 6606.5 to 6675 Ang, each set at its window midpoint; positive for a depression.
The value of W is 3.1 Ang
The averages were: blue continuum 12.4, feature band 9.63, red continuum 9.22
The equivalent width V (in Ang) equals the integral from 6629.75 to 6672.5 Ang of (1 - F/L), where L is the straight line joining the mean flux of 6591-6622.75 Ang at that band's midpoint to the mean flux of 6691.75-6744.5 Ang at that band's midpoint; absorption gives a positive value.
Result 1.8 Ang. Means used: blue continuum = 13.8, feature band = 11.7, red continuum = 9.8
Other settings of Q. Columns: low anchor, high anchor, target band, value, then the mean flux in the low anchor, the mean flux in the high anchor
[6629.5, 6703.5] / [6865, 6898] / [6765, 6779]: 0.08 mag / 11.1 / 10.4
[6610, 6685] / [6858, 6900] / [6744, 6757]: 0.21 mag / 12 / 10.3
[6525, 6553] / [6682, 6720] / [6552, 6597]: 0.01 mag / 15.6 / 9.89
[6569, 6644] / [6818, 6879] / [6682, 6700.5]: 0.25 mag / 13.6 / 9.83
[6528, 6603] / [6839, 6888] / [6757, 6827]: 0.16 mag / 14.7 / 9.93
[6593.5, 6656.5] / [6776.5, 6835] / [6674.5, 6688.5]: 0.15 mag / 12.9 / 9.44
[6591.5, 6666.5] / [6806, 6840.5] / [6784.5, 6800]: 0.14 mag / 12.7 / 9.79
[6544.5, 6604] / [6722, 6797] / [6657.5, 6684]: 0.08 mag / 14.3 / 9.47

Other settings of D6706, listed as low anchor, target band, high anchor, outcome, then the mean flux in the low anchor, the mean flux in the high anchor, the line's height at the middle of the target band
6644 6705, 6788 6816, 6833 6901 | 0.08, 10.7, 10.1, 10.3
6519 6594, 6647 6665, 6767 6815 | 0.18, 14.9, 9.52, 12.6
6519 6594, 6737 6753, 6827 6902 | 0.24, 14.9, 10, 11.9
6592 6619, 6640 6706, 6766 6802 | 0.13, 13.9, 9.37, 12.2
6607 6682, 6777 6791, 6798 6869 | 0.17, 12.2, 9.77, 10.4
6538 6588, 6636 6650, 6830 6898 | 0.08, 14.7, 10.1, 13.4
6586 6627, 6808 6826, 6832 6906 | 0.12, 13.8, 10.1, 10.8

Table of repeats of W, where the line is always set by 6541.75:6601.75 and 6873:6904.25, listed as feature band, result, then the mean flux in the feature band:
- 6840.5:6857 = 1.9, 9.68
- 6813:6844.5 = 4.1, 9.74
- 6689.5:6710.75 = 4.3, 10.2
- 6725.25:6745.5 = 4.2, 9.78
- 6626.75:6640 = 0.7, 12.9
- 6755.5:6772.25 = 3.0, 9.87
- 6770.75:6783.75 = 2.4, 9.64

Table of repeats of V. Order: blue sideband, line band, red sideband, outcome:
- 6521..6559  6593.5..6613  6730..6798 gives -0.1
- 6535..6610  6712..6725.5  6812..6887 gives 3.2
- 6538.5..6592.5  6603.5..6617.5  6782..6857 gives -0.6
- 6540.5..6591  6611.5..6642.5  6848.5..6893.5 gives 1.1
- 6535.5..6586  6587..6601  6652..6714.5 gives -0.2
